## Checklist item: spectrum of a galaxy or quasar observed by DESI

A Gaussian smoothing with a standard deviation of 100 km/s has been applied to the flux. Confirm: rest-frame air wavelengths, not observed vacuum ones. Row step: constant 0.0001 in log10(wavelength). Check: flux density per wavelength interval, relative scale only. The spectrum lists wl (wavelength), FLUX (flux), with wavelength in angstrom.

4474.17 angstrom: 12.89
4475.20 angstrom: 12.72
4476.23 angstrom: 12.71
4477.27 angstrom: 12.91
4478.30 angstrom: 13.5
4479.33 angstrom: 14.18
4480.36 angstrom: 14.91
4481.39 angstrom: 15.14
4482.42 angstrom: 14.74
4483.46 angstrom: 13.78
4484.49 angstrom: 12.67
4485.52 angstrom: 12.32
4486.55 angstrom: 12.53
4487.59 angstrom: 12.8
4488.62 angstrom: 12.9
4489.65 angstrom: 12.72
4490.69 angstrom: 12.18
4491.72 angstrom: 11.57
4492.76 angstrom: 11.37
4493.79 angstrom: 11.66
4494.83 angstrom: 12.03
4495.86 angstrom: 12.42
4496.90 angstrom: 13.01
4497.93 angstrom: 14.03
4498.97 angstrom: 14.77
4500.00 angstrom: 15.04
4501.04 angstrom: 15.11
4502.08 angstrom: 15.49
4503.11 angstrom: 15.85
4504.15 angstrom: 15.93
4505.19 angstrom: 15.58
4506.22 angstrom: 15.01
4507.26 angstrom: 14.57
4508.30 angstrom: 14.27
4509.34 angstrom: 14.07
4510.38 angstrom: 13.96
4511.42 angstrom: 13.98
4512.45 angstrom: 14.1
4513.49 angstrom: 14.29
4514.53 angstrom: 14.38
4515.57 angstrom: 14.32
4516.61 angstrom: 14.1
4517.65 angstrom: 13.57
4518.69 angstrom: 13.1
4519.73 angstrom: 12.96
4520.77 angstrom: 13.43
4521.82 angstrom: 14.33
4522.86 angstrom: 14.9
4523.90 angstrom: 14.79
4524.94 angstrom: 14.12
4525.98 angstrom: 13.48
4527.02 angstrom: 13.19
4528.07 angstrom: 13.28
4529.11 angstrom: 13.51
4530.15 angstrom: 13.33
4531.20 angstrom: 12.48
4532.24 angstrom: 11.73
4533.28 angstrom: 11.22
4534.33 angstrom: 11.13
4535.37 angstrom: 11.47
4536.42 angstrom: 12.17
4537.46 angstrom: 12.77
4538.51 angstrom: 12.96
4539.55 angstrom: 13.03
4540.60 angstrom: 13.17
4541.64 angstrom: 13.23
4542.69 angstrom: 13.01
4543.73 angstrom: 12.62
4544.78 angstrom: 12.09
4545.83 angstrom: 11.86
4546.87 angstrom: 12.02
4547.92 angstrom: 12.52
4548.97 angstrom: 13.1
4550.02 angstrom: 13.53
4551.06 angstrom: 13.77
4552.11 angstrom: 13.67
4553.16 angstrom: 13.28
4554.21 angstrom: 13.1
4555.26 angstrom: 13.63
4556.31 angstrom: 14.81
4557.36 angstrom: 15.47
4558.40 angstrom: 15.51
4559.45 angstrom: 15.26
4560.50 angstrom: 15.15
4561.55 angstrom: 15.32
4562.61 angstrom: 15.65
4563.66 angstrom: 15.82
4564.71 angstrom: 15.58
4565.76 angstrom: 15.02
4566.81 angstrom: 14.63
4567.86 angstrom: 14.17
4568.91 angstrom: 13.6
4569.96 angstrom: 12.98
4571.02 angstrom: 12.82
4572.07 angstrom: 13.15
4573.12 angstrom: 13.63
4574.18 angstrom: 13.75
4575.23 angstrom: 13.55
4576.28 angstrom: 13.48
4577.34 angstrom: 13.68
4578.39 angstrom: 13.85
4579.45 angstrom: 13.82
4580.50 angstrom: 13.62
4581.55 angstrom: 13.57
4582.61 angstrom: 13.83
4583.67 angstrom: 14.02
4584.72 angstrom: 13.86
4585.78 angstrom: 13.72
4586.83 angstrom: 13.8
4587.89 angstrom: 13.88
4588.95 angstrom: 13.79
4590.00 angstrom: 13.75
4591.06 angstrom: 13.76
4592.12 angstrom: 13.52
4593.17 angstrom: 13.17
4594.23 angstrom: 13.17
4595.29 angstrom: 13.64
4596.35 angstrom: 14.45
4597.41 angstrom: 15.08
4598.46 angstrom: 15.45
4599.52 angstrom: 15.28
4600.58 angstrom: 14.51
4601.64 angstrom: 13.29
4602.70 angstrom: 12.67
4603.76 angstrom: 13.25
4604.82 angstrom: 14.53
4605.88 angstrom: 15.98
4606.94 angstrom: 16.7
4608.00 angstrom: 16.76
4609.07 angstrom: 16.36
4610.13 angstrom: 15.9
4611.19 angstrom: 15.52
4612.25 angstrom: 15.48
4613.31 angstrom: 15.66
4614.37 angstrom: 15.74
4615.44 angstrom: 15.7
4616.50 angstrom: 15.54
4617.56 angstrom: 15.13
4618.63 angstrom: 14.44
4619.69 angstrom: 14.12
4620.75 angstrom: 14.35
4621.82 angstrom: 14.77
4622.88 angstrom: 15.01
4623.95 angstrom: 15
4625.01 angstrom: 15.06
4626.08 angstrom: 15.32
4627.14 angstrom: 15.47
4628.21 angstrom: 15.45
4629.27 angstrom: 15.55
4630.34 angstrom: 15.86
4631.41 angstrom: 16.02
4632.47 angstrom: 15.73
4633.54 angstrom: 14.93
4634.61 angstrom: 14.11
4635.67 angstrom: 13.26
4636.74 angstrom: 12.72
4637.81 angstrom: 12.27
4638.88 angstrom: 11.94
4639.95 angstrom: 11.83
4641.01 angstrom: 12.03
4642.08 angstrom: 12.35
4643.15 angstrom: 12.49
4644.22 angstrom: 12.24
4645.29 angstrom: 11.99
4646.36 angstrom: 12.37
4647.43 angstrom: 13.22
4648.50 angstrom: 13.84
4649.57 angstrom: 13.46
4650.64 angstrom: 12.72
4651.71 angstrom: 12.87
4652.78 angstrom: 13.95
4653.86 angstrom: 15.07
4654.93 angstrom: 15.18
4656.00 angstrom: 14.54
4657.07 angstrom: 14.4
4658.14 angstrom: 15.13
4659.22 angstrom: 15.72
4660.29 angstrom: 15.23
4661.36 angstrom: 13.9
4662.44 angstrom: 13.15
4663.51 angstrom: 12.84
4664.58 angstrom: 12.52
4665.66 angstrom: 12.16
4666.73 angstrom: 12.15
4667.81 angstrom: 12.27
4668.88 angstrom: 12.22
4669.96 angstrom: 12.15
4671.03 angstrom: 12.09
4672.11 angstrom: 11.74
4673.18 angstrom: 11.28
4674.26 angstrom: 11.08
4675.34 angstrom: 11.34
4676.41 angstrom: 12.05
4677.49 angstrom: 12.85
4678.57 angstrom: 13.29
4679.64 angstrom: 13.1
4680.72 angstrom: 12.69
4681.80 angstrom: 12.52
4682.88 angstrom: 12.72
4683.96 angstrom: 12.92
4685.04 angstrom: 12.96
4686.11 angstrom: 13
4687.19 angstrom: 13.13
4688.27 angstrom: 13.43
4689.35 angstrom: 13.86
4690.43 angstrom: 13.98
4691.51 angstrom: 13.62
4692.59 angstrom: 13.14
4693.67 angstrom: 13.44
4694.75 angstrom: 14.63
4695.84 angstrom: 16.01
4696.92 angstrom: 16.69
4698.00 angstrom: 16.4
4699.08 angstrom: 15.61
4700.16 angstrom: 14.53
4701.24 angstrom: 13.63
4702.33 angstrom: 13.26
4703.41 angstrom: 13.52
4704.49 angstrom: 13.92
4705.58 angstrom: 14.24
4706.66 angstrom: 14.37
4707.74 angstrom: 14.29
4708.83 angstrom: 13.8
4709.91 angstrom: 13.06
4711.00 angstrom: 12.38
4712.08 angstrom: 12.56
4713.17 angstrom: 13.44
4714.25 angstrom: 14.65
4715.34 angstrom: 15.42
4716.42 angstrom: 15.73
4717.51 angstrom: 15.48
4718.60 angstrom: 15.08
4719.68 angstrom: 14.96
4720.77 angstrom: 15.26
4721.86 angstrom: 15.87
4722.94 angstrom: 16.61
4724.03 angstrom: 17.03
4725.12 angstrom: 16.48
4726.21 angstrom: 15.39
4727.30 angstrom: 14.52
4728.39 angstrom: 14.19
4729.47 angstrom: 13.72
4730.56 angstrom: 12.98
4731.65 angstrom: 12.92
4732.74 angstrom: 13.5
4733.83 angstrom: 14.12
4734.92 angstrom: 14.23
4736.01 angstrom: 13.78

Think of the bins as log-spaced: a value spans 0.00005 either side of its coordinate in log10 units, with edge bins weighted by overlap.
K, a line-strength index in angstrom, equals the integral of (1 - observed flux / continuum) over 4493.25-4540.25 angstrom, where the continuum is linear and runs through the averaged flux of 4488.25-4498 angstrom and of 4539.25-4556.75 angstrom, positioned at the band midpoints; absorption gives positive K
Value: -3.8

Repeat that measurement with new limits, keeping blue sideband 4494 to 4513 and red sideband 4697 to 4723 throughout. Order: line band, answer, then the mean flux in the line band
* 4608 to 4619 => -0.9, 15.6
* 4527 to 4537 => 1.4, 12.3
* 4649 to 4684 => 3.4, 13.1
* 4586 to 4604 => 0.6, 13.9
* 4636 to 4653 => 2.2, 12.6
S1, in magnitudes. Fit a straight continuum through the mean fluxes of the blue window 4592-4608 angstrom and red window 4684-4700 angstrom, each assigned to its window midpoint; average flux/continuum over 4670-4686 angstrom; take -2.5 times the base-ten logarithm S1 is 0.16 mag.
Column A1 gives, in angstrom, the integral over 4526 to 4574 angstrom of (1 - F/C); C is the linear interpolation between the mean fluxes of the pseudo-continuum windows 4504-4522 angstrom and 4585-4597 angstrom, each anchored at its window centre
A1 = 1.7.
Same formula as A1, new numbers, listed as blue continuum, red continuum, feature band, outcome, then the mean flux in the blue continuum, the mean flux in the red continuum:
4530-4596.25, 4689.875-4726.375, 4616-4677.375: 2.49 angstrom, 13.5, 14.7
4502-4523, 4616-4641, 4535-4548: 1.66 angstrom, 14.4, 14.5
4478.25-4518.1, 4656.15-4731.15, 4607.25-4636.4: -3.02 angstrom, 13.8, 13.8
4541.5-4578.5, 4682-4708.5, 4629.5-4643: 0.34 angstrom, 13.8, 14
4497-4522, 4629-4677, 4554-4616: -2.92 angstrom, 14.4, 13.2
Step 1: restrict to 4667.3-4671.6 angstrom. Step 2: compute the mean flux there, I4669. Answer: 12.2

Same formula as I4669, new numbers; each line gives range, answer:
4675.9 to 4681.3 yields 12.8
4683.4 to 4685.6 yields 13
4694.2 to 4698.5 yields 15.9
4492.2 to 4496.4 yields 11.9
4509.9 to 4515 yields 14.2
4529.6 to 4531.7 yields 12.9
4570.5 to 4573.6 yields 13.2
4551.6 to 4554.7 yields 13.3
